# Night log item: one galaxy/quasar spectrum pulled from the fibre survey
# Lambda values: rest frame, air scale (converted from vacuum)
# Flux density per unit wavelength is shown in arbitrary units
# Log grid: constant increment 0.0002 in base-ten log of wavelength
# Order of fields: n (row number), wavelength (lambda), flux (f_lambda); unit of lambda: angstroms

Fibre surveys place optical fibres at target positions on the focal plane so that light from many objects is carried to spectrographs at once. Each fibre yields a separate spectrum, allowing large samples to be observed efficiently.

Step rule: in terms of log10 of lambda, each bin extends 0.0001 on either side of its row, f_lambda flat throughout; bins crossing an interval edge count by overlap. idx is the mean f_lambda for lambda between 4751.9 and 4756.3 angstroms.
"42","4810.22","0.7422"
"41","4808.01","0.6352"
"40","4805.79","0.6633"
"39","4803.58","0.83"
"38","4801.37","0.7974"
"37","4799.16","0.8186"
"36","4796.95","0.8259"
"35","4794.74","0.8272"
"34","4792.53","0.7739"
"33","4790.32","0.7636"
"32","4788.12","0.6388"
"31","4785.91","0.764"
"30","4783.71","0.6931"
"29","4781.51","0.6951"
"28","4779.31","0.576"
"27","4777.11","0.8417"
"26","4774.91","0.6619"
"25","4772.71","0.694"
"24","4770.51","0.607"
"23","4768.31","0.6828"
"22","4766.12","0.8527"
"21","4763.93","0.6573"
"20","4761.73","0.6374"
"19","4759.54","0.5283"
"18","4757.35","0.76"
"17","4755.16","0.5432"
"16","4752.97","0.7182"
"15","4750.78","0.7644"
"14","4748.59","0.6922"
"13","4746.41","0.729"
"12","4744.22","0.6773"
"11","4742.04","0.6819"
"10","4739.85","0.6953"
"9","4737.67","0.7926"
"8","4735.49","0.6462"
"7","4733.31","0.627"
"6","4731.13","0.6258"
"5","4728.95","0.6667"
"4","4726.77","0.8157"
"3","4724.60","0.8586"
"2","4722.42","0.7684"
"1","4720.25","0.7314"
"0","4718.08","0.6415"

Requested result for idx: 0.631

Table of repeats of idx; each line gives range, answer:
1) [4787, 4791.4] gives 0.701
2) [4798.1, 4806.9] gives 0.777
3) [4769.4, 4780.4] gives 0.676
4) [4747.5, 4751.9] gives 0.728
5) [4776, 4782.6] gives 0.704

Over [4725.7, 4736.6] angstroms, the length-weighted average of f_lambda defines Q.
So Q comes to 0.676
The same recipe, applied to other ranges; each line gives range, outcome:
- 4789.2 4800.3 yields 0.801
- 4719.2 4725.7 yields 0.787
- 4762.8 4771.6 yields 0.7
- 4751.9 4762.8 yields 0.637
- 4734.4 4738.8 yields 0.72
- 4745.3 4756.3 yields 0.689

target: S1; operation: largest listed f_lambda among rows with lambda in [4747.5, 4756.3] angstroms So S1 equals 0.7644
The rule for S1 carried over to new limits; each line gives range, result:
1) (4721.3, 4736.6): 0.8586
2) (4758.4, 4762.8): 0.6374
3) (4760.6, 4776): 0.8527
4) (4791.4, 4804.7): 0.83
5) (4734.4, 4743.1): 0.7926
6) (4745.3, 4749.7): 0.729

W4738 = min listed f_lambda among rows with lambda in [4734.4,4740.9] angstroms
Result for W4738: 0.6462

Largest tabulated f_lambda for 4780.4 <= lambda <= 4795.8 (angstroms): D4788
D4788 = 0.8272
